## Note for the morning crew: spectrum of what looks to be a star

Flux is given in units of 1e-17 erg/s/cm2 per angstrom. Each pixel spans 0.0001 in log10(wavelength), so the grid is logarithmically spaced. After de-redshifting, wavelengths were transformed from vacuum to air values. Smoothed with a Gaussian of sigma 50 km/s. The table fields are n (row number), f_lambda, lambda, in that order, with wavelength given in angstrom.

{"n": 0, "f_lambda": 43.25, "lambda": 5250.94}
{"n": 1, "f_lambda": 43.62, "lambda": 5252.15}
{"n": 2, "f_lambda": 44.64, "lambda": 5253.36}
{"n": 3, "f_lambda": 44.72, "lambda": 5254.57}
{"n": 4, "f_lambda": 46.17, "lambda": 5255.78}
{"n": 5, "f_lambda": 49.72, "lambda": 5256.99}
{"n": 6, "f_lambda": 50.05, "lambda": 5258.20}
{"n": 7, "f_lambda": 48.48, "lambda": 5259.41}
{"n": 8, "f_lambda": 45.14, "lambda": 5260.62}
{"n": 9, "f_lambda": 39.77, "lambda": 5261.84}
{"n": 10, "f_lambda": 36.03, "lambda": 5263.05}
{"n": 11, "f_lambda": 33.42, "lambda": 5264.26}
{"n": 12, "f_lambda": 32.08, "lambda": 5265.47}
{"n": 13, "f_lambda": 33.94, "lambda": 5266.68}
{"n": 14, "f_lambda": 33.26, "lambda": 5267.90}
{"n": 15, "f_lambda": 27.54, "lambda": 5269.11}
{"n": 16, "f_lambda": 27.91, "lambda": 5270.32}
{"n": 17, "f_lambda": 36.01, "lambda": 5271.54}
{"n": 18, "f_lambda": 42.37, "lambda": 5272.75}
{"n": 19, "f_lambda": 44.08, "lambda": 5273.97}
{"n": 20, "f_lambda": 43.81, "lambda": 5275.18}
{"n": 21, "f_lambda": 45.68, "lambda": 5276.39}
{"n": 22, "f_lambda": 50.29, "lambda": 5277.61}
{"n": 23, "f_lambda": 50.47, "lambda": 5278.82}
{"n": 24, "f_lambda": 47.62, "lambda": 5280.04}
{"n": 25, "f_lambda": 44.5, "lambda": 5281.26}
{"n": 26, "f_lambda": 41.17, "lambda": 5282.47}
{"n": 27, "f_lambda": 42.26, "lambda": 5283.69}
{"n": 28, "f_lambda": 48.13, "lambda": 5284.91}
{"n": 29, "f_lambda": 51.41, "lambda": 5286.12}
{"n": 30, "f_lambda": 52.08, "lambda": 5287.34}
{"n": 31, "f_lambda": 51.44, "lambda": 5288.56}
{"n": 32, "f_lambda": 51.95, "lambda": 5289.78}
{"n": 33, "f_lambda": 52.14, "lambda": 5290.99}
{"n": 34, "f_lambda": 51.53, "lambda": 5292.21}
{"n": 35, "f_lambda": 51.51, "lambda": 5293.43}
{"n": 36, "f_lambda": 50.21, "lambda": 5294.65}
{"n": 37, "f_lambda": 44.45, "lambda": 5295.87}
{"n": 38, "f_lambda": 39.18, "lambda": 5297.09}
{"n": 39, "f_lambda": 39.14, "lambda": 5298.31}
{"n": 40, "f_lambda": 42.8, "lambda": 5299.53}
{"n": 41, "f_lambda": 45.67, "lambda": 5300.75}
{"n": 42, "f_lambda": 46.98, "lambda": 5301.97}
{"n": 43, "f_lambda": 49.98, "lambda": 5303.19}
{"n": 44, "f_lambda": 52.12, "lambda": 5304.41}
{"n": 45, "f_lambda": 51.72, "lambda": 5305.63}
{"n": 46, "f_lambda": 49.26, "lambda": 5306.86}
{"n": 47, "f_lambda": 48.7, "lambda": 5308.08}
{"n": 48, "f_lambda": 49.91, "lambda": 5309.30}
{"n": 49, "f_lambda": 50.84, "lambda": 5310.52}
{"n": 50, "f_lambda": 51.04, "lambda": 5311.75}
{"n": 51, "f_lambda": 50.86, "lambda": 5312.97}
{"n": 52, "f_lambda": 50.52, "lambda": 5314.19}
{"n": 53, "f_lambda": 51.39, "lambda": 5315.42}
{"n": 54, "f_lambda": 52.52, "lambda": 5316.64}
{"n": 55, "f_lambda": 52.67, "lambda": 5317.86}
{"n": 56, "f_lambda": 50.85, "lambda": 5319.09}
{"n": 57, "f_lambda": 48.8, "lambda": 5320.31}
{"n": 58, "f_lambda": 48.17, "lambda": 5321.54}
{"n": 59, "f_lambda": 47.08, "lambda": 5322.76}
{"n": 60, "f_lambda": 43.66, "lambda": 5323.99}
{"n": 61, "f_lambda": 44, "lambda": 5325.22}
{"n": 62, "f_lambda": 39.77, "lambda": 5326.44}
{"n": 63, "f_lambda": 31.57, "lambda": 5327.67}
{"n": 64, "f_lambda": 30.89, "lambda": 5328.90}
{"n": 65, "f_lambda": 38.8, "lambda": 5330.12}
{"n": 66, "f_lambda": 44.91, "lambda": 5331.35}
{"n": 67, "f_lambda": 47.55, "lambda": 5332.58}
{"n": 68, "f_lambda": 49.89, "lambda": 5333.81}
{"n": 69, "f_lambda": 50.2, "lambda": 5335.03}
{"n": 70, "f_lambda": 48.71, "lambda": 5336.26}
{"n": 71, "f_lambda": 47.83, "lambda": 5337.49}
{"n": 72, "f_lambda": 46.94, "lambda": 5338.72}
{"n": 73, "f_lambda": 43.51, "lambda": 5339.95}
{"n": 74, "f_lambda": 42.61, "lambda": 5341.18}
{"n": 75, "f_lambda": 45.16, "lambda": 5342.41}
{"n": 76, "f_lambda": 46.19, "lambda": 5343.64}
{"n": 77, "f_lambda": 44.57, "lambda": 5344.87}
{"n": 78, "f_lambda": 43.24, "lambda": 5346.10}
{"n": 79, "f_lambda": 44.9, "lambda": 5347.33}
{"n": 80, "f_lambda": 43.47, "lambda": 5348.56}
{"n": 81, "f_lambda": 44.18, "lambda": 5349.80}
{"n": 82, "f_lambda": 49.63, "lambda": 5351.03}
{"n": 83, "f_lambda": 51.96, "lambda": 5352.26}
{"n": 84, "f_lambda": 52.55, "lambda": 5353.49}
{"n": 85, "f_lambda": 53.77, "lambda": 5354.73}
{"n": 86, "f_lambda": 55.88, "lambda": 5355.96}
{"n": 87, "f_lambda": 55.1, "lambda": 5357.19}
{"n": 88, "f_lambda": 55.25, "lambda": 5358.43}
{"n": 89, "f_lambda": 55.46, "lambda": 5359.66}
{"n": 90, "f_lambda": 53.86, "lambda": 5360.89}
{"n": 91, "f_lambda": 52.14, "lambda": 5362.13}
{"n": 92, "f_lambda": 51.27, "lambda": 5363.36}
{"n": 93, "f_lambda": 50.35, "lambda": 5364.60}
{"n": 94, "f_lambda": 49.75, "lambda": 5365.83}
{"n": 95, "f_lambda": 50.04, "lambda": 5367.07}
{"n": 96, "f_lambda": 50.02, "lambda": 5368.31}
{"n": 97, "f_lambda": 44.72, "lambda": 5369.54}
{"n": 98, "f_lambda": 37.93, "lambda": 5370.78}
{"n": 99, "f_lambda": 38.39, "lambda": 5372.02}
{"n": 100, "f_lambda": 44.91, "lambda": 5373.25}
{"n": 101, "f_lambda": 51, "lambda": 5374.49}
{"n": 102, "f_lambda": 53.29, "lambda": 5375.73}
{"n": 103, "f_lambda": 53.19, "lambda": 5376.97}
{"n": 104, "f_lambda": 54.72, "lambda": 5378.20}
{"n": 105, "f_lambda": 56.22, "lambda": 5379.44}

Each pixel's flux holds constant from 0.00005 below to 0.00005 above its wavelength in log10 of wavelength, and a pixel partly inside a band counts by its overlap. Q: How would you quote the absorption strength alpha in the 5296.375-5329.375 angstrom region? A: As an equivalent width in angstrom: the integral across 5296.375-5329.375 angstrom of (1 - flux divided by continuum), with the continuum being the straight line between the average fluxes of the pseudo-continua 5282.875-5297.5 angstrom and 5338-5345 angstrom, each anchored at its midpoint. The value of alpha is 0.3 angstrom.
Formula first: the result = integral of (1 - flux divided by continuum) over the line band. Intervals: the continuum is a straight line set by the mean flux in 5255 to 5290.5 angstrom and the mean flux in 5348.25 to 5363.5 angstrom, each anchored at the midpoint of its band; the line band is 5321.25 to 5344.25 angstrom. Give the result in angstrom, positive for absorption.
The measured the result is 2.6 angstrom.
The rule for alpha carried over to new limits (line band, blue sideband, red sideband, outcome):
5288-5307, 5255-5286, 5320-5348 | -2.34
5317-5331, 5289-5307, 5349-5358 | 1.74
